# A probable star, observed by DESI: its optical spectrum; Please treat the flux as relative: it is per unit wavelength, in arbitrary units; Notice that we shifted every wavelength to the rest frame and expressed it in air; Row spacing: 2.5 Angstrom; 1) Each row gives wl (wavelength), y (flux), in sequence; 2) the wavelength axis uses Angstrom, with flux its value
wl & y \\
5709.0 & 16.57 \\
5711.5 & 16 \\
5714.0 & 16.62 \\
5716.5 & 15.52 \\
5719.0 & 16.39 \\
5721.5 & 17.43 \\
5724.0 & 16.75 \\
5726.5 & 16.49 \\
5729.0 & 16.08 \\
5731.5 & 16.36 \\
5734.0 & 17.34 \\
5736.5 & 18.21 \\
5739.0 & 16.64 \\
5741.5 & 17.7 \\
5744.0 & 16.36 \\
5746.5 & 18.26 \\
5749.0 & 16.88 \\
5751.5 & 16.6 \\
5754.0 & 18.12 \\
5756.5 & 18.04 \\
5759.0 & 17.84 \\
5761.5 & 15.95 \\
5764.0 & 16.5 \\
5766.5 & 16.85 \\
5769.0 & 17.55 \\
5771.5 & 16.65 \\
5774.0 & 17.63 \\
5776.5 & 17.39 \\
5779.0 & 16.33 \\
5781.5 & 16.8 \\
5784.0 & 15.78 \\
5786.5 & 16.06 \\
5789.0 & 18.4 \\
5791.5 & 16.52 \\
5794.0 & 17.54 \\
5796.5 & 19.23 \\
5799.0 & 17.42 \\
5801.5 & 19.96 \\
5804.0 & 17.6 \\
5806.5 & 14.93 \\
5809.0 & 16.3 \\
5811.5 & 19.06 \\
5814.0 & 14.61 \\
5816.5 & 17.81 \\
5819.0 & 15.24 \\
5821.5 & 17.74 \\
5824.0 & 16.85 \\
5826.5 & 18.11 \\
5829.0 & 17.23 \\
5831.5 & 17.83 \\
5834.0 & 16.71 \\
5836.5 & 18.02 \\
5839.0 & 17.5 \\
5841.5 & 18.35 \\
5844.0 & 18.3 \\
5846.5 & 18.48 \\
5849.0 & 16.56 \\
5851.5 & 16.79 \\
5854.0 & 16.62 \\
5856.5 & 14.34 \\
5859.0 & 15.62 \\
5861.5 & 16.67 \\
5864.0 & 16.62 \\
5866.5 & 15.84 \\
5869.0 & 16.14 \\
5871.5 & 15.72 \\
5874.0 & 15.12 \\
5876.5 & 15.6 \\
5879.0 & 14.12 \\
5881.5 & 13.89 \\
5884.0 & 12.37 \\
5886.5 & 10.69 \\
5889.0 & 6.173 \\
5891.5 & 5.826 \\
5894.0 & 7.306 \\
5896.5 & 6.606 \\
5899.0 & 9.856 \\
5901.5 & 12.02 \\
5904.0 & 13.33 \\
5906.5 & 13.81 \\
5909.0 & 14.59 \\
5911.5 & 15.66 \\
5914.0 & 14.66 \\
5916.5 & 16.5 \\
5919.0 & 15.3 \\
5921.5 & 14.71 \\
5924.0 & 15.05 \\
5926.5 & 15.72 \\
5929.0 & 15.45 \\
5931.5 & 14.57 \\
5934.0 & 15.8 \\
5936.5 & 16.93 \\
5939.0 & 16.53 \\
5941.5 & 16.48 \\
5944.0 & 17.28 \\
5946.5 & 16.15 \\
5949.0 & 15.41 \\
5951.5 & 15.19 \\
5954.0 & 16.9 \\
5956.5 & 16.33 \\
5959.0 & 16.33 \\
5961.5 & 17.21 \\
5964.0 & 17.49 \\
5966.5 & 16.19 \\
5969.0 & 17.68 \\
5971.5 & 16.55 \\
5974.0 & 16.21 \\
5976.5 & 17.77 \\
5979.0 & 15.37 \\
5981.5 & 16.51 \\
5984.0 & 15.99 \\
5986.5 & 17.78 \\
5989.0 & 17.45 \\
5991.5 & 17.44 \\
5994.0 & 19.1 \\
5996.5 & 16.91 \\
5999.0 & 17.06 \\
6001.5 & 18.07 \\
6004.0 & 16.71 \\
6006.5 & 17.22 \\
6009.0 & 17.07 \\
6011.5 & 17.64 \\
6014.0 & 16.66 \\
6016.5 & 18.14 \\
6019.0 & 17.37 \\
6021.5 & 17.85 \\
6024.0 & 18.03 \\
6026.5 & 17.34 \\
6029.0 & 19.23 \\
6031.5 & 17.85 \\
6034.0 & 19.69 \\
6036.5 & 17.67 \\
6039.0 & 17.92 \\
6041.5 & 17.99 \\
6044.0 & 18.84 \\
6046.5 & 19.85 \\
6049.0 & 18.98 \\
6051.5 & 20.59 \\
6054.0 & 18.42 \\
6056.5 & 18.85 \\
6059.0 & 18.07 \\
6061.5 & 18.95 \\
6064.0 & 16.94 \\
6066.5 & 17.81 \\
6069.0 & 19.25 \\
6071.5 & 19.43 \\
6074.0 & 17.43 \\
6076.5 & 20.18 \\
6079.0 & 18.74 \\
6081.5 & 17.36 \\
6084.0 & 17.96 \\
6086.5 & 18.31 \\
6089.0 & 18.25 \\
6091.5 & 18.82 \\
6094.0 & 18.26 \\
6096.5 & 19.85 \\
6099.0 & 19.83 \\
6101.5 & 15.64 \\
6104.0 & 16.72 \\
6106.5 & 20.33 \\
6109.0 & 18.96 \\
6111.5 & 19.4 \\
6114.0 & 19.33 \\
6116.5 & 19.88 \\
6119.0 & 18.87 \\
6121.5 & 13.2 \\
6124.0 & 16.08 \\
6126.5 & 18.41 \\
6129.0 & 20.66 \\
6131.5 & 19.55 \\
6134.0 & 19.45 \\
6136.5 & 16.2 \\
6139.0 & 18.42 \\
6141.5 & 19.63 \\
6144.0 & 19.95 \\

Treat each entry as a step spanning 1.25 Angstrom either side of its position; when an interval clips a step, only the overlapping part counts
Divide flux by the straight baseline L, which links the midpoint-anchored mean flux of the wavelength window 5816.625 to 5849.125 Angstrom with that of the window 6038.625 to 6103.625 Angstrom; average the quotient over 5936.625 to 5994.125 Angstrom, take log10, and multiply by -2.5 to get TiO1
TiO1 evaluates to 0.085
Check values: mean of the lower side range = 17.5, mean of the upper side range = 18.5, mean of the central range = 16.7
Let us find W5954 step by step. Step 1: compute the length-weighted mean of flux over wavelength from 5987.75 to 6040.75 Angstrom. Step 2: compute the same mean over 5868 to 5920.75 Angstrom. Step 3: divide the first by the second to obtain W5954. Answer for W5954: 1.4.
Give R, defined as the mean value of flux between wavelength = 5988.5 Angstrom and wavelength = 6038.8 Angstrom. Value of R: 17.7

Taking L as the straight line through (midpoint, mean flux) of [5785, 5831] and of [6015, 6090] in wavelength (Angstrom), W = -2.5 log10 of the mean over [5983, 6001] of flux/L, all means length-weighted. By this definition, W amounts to 0.04 mag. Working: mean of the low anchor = 17.3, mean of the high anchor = 18.4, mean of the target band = 17.4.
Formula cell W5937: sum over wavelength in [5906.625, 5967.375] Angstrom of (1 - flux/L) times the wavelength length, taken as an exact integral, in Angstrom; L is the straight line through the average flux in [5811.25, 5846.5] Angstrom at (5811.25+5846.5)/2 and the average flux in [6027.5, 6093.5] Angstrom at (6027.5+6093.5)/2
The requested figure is 6.9 Angstrom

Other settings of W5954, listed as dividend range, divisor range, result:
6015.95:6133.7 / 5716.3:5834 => 1.08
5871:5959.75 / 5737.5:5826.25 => 0.82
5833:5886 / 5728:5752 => 0.94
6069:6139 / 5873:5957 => 1.33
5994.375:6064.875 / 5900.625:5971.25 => 1.15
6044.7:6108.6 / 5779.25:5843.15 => 1.08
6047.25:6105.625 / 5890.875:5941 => 1.35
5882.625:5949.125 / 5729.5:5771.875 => 0.79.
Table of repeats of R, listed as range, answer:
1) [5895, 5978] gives 15.3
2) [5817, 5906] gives 14.7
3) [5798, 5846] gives 17.4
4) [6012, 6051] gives 18.3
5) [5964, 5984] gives 16.6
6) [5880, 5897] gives 9.16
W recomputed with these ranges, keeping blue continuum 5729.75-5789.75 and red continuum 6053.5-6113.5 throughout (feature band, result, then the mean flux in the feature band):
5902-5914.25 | 0.24 mag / 14.2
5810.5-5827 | 0.02 mag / 17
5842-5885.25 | 0.11 mag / 15.9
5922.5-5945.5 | 0.12 mag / 16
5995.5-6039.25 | 0.03 mag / 17.7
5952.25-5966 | 0.07 mag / 16.8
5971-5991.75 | 0.08 mag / 16.8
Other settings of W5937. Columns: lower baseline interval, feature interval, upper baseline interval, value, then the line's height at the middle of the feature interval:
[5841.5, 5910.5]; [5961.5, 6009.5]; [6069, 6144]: -3.2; 16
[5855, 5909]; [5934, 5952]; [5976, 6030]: -1.4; 15.1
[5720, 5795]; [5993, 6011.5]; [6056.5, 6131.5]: 0.6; 18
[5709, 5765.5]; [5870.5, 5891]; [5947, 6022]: 5.2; 16.9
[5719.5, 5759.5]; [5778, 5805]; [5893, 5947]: -1.8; 16.3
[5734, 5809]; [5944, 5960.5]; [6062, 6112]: 1.6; 17.9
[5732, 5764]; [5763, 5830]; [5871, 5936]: -4.9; 16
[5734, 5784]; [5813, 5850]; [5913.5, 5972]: -1.3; 16.7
